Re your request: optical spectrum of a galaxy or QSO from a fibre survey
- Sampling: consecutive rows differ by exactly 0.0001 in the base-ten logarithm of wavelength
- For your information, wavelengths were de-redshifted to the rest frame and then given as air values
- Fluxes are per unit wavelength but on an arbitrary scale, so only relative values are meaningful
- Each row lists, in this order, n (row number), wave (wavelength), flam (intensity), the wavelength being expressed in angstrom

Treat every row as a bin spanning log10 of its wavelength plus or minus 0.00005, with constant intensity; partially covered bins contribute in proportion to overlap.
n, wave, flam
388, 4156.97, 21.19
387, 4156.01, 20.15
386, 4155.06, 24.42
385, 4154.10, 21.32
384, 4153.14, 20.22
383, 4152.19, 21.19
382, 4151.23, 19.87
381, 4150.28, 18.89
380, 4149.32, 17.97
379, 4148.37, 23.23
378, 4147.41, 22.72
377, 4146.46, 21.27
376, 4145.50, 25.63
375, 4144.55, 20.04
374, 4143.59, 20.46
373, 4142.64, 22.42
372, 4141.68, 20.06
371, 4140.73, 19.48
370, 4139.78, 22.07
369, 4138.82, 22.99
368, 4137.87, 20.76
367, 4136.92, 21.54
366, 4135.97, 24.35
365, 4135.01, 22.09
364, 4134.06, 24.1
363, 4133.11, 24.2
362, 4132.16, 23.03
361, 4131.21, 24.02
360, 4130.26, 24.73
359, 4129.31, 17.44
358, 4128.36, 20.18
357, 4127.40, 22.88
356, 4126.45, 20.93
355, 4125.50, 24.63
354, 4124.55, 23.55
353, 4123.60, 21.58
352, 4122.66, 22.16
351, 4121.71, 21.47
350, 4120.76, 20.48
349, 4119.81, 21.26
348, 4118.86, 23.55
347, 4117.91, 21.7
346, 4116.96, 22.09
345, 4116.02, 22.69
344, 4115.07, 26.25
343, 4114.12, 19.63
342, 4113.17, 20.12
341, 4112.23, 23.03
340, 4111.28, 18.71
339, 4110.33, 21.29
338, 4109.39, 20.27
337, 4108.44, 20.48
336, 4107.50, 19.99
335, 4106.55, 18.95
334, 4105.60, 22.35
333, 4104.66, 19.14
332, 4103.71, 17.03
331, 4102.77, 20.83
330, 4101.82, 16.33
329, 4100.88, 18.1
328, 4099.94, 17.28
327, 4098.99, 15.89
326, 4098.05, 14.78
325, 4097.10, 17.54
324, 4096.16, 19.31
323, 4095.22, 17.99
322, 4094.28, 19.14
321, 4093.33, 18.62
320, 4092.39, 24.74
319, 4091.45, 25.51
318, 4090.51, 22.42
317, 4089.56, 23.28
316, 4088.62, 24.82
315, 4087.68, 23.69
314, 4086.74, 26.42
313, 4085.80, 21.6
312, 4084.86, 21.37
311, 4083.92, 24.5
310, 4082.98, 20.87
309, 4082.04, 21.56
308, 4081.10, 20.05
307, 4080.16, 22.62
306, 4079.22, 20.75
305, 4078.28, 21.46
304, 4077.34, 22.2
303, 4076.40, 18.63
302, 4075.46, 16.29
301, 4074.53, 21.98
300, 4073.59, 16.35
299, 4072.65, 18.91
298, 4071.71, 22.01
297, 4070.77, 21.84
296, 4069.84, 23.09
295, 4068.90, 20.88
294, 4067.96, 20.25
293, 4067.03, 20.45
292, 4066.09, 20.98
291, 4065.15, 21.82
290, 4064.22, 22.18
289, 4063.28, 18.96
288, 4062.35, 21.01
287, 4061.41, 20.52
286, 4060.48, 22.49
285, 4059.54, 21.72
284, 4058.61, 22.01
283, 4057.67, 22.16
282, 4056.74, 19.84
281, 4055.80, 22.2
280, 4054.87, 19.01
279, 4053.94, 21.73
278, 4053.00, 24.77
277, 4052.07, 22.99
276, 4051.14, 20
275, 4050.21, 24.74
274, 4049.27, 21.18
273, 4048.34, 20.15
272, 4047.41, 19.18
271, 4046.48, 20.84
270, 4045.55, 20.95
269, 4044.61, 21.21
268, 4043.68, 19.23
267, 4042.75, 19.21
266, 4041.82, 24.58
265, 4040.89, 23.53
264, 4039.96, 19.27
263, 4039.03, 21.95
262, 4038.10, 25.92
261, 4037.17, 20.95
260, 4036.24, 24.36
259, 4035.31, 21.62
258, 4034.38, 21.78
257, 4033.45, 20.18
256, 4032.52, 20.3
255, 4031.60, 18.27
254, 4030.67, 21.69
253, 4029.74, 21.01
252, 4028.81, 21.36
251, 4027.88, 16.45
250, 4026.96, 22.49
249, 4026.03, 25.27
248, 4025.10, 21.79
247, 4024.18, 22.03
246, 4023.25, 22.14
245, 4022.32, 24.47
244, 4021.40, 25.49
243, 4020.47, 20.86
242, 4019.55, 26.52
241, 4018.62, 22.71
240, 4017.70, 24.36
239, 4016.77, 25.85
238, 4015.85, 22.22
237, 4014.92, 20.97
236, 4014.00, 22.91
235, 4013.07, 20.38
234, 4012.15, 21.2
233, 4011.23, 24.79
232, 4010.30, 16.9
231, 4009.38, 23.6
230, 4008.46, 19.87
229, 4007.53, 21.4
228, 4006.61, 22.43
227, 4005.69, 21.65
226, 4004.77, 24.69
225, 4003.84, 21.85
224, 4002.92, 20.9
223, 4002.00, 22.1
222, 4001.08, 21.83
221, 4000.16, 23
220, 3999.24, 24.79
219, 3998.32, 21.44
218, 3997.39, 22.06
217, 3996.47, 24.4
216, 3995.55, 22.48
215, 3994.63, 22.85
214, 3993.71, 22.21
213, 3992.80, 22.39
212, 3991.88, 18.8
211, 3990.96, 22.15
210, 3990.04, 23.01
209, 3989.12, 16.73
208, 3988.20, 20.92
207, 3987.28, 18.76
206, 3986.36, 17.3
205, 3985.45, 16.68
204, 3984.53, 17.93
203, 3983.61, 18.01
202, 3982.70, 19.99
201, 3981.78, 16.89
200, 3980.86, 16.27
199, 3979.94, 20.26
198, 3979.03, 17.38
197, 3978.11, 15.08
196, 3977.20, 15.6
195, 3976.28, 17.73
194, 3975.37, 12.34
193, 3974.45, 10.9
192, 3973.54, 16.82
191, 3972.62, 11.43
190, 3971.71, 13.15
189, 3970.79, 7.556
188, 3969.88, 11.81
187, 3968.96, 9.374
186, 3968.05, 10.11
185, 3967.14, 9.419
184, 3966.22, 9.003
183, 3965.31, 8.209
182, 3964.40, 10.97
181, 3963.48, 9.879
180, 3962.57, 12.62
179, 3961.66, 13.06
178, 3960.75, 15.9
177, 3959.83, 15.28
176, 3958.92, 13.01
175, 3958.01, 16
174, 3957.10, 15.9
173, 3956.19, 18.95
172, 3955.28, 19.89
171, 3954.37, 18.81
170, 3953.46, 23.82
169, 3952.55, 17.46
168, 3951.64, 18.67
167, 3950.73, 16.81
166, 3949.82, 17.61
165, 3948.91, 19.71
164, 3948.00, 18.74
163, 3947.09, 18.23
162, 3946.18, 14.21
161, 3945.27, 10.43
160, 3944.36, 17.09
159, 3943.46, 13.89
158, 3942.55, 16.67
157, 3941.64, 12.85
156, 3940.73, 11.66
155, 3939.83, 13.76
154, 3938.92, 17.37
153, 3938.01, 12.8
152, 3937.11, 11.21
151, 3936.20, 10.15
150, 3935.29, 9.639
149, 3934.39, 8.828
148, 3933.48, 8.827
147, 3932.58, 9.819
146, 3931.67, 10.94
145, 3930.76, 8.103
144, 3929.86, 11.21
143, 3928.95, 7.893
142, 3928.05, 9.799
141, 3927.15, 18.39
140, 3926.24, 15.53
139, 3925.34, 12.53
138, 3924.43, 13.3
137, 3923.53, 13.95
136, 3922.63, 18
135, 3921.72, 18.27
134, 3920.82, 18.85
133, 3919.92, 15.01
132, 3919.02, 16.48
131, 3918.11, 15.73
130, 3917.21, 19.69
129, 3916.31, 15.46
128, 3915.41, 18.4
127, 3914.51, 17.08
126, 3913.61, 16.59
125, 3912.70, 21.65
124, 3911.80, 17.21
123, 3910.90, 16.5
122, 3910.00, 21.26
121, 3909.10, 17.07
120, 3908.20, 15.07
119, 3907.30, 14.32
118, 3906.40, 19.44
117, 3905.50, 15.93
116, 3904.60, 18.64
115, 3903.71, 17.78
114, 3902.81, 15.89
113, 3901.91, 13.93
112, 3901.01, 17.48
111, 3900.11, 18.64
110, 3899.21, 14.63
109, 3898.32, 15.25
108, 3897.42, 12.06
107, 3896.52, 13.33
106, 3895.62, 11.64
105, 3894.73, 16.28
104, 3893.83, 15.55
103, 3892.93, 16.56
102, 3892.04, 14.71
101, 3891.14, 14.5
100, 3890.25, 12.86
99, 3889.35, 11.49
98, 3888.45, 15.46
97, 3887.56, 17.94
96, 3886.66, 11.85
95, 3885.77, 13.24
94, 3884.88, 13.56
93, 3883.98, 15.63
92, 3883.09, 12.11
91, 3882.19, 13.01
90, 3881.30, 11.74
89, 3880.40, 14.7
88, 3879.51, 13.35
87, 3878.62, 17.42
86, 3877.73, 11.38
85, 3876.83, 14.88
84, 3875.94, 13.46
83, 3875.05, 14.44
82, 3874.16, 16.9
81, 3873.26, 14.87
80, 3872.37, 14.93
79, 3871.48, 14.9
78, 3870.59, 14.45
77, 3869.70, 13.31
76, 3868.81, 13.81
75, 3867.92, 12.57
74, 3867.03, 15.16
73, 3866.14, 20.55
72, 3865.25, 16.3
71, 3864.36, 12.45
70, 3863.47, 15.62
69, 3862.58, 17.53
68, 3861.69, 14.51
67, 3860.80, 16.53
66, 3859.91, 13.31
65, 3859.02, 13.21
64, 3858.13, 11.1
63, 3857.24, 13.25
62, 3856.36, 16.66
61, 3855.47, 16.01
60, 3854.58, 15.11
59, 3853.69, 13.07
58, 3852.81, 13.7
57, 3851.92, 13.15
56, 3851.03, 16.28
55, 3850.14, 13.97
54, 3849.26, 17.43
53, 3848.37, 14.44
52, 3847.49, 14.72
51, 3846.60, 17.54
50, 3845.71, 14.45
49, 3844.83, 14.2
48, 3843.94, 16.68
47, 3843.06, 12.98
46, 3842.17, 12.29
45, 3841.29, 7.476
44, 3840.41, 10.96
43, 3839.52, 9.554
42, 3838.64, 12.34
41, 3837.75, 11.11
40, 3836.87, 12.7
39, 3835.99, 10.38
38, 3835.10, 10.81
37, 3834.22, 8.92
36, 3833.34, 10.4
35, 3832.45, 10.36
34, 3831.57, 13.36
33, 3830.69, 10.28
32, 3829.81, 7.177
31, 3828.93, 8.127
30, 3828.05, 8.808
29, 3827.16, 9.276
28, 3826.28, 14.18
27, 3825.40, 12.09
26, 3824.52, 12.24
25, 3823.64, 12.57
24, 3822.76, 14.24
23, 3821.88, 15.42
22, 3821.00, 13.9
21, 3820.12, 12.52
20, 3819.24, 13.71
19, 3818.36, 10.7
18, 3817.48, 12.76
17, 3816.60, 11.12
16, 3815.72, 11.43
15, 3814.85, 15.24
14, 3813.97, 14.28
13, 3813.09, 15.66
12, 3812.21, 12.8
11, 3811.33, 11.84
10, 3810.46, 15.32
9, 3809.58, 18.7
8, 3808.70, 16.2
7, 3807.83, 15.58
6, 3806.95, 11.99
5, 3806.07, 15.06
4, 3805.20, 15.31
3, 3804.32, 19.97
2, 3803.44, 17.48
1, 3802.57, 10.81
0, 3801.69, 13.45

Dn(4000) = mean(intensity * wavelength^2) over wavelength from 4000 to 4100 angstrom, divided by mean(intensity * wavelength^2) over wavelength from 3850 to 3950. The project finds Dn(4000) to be 1.6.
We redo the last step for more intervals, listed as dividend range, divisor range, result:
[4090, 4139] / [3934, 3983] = 1.57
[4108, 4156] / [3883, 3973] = 1.65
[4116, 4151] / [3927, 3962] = 1.67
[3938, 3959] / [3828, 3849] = 1.49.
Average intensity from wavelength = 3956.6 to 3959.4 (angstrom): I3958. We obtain 15.1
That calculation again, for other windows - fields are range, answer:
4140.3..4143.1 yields 20.6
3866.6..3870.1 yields 13.7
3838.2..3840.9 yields 10.9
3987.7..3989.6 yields 18.8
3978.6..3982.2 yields 17.7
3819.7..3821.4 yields 13.2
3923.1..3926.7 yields 13.8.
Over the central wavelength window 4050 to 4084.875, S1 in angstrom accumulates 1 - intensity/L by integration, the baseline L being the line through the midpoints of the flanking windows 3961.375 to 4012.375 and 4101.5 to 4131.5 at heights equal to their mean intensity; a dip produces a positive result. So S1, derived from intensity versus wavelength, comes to -2.2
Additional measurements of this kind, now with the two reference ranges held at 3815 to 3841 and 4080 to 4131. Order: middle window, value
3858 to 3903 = -4.38 angstrom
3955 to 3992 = 3.22 angstrom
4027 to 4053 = -3.45 angstrom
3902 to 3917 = -3.23 angstrom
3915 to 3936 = 1.64 angstrom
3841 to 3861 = -3.30 angstrom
